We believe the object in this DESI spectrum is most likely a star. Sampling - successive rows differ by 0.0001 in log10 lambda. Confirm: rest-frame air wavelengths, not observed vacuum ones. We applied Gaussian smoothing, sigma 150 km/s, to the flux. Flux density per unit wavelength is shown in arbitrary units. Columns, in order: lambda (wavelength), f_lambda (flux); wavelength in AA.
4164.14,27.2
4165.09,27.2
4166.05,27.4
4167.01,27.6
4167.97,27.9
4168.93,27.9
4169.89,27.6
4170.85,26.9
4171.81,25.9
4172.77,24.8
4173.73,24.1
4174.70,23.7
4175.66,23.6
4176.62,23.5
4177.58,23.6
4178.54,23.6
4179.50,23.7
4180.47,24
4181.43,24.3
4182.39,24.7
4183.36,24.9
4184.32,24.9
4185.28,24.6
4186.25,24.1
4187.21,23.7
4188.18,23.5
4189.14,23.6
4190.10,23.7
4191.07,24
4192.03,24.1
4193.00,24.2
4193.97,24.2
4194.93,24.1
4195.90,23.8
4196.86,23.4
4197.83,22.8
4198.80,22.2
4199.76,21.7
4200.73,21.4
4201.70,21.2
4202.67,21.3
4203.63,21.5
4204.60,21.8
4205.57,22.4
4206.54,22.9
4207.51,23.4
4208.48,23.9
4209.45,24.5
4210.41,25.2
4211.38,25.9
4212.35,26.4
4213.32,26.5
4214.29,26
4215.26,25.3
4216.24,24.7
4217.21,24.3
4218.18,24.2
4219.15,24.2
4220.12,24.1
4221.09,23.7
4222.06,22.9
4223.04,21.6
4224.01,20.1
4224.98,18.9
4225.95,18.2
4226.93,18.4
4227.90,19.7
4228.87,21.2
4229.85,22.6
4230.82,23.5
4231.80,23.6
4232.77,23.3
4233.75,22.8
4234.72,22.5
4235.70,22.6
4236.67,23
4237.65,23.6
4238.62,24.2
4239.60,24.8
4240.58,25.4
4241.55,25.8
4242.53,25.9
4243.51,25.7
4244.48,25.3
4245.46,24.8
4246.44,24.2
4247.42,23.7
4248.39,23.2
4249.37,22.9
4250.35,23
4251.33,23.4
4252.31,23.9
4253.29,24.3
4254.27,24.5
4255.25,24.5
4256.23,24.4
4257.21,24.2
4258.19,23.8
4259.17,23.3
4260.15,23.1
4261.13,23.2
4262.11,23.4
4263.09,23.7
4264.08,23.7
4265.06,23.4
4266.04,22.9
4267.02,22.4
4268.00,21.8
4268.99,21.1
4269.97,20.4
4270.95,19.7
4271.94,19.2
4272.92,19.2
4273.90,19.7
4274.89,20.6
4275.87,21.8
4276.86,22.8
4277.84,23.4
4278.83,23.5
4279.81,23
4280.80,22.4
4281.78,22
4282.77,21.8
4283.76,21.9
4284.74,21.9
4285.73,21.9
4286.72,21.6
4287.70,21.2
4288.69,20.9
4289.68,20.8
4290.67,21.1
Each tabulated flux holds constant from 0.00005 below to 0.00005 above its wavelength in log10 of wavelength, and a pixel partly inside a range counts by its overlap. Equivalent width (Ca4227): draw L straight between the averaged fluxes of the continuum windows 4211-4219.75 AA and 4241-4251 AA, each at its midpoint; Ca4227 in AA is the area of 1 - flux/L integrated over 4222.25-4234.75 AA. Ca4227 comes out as 1.83 AA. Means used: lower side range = 25.2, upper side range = 24.4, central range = 21.3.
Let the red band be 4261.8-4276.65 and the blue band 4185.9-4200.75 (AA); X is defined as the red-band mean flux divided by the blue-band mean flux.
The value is 0.92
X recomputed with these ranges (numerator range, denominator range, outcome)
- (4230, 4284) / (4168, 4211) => 0.97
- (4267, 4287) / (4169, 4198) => 0.88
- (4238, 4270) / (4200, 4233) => 1.04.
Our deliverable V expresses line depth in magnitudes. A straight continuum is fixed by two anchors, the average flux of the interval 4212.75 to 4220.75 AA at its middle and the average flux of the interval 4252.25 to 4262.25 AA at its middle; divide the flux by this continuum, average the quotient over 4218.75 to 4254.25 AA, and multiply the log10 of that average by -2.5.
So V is 0.06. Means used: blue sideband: 24.9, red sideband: 23.9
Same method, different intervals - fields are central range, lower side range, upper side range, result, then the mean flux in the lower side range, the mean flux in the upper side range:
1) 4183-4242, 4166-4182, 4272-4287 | 0.03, 25.2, 21.8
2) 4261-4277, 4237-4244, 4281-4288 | 0.06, 25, 21.8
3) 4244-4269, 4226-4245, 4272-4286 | -0.05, 23.2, 21.8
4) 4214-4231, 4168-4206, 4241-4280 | 0.05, 23.9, 23.1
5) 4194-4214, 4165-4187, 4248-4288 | 0.04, 25.2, 22.5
